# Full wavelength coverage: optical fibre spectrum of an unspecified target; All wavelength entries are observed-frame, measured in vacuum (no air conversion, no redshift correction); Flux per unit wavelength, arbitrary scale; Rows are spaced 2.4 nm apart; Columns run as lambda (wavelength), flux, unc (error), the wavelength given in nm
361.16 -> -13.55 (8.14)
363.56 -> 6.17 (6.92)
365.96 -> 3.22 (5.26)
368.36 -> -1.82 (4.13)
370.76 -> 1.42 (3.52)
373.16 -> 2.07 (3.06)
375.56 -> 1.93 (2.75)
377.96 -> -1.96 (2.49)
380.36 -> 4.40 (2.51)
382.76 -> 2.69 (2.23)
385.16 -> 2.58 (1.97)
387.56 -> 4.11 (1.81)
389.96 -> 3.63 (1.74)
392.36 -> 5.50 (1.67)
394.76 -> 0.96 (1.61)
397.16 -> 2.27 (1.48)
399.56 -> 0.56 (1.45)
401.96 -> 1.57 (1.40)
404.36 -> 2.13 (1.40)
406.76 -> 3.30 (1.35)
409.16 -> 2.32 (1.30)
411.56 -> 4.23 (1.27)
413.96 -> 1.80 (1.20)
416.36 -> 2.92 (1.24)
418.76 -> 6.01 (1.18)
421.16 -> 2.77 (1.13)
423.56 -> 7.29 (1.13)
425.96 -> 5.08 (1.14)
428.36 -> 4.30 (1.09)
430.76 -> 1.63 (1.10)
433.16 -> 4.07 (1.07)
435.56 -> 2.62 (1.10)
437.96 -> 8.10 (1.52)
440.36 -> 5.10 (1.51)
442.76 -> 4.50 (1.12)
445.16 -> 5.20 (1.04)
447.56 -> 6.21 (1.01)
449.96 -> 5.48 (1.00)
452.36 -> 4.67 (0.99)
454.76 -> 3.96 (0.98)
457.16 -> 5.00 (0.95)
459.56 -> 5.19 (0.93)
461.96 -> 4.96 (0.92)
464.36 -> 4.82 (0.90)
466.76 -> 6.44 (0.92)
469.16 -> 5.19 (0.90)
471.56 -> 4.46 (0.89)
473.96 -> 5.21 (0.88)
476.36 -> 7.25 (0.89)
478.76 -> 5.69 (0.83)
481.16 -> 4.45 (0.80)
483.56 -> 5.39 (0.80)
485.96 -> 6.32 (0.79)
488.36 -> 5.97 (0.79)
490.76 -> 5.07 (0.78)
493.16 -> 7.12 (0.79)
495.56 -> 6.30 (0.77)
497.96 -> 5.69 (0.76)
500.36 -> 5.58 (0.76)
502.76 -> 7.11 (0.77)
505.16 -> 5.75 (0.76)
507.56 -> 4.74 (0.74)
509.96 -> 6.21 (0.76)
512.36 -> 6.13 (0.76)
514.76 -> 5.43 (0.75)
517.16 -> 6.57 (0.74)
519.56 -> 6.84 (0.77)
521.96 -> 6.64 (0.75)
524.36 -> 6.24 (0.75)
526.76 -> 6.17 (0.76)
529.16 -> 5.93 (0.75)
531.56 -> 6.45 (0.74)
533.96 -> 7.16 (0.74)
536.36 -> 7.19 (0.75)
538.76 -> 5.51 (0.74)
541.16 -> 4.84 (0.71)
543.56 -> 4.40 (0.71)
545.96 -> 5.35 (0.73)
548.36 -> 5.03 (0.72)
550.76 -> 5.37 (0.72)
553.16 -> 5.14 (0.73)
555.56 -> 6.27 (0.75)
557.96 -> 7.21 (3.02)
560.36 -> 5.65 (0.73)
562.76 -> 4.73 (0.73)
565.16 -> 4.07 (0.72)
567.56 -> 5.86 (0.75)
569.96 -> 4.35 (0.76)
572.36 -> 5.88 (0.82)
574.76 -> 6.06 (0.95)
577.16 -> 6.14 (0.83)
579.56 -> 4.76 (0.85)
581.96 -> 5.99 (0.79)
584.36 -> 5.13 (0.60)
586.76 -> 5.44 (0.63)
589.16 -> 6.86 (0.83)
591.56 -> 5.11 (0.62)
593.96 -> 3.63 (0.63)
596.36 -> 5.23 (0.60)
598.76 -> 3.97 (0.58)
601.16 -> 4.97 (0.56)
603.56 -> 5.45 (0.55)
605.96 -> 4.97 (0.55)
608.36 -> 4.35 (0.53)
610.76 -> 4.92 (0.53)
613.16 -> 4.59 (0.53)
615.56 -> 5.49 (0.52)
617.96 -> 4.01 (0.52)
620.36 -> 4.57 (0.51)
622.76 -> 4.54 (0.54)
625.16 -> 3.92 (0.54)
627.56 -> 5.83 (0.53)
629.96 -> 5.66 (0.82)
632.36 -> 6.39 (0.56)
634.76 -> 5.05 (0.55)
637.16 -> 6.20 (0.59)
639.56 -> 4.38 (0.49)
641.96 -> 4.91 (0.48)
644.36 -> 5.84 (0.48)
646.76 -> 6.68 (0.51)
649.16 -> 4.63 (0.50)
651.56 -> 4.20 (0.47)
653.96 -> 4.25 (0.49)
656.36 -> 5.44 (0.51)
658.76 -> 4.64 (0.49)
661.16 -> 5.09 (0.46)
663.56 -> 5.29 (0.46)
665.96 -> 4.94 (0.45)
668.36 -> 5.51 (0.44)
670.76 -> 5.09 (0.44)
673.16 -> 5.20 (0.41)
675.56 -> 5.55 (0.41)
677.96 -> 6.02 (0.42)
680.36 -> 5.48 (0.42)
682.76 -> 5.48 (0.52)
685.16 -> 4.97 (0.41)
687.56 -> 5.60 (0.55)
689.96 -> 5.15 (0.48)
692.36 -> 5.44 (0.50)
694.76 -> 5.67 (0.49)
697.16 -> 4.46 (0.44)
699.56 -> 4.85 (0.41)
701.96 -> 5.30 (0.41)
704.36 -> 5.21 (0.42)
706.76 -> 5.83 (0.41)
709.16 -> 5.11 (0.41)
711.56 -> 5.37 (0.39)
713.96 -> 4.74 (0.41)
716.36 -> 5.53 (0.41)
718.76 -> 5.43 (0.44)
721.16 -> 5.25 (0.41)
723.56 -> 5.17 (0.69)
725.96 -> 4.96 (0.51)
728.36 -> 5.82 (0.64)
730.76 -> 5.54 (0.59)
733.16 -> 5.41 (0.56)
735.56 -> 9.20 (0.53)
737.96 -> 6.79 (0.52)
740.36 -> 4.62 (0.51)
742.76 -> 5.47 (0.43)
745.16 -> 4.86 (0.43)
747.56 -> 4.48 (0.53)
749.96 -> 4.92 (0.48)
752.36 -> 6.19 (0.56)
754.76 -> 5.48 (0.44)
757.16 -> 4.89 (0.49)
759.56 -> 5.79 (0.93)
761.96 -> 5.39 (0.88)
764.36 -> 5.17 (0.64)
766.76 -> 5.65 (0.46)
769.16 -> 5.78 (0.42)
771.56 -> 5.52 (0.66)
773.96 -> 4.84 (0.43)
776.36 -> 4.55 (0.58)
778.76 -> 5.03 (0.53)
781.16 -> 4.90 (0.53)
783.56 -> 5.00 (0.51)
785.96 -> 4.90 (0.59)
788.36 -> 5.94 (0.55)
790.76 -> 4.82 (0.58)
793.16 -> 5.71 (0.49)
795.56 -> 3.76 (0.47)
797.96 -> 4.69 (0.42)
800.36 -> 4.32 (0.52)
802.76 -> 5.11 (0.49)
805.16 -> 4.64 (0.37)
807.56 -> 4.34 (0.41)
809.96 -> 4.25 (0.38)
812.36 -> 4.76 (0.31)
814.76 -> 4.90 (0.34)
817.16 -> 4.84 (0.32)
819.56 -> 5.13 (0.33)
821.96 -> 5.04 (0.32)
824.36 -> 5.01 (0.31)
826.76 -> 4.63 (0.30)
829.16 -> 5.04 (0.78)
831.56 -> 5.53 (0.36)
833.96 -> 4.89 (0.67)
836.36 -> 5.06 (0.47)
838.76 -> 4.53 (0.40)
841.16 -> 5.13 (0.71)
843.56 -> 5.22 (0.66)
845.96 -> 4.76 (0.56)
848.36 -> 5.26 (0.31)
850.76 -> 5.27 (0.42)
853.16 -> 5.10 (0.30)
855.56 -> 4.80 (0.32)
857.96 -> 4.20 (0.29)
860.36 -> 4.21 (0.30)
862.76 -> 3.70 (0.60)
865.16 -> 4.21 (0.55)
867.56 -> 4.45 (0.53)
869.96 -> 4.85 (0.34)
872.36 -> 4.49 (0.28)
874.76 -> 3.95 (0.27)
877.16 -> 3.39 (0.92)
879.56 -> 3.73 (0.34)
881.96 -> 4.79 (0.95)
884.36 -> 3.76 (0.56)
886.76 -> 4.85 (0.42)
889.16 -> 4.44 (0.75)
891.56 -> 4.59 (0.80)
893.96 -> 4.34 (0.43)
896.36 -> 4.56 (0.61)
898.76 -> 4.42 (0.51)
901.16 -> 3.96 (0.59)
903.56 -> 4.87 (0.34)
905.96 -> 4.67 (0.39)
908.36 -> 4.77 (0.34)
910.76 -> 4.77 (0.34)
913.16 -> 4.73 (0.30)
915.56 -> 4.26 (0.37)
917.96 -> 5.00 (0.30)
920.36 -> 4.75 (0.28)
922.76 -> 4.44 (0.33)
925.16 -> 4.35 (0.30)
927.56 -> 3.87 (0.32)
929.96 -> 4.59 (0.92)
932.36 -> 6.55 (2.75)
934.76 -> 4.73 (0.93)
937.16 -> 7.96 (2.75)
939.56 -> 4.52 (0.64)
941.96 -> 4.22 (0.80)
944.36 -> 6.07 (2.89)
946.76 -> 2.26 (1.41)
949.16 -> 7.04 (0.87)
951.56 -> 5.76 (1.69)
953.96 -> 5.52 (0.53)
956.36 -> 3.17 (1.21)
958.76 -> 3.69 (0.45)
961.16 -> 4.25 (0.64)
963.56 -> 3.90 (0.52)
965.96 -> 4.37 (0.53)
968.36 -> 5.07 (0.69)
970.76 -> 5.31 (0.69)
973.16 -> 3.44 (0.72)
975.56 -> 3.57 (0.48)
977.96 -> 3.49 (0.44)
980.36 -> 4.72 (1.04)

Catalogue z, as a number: 0.120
